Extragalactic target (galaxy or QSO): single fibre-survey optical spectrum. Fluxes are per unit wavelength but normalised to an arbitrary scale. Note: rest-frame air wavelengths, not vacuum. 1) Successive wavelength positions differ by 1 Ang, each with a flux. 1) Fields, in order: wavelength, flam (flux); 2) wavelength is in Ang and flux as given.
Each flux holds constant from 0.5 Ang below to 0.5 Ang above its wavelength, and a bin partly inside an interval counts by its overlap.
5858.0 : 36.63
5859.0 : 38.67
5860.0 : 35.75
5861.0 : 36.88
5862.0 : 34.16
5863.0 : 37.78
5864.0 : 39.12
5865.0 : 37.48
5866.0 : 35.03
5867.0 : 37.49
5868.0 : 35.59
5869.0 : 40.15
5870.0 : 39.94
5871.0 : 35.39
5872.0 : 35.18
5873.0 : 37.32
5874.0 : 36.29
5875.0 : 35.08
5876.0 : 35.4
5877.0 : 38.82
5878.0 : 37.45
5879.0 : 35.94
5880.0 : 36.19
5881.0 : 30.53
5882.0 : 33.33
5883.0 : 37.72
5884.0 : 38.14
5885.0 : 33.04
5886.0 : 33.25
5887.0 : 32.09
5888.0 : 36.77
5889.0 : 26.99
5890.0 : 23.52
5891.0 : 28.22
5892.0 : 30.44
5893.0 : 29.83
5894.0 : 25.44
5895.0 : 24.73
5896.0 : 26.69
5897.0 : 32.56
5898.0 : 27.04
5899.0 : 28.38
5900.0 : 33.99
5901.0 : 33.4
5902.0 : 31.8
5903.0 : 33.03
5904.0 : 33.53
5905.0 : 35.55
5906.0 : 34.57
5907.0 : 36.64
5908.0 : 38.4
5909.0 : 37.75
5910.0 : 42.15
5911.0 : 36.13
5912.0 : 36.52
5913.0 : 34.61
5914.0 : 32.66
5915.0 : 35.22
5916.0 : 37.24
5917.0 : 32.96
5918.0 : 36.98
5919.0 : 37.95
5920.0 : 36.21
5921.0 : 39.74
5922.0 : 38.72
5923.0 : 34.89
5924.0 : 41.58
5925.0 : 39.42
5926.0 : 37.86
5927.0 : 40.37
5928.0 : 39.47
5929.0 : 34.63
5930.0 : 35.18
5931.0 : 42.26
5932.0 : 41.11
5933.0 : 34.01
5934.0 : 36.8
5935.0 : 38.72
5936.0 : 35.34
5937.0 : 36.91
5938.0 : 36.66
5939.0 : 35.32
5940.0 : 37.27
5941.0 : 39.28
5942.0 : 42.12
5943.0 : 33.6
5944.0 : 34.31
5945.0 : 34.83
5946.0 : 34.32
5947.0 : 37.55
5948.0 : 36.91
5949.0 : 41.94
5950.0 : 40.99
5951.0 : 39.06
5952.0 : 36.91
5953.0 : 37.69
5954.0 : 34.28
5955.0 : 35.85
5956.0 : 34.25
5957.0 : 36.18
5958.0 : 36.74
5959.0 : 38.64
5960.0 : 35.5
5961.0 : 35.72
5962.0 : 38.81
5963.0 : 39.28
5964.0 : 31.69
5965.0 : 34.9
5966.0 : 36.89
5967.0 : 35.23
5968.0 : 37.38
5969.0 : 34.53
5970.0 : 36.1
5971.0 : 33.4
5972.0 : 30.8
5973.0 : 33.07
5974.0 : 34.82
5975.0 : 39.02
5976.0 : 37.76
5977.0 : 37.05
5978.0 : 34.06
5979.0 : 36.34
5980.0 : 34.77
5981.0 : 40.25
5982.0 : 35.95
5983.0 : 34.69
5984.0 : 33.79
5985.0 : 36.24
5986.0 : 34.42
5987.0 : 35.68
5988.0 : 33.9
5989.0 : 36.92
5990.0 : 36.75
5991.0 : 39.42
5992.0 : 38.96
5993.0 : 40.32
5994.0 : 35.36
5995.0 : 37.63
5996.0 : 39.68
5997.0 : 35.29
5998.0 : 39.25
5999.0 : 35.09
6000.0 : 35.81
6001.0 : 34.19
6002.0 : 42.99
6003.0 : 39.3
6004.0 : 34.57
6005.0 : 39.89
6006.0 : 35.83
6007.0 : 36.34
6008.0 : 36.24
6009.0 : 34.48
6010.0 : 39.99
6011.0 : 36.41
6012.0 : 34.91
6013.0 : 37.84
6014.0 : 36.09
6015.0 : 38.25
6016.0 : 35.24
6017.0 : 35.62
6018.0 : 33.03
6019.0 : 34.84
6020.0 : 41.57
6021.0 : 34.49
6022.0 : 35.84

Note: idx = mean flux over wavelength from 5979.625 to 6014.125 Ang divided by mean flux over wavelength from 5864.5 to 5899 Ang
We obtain 1.10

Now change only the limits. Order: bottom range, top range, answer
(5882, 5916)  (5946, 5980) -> 1.11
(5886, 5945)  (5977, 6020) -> 1.05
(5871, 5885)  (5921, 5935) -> 1.07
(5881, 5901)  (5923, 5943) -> 1.24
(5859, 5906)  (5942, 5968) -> 1.08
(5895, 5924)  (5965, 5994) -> 1.03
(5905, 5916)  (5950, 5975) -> 0.98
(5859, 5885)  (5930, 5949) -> 1.02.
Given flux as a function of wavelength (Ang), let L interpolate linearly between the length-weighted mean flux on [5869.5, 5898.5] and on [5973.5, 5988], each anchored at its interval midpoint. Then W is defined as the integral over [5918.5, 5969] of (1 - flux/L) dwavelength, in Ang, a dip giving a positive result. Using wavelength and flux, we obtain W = -3.5 Ang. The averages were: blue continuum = 32.9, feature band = 37.2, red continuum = 36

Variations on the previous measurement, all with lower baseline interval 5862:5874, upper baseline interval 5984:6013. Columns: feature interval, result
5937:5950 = 0.0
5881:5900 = 3.4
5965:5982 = 0.6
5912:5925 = 0.1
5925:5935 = -0.3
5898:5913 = 0.9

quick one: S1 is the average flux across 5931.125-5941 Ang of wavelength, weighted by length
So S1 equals 37.2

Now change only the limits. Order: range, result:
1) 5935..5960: 37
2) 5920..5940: 37.8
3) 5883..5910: 32.1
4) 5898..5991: 36.3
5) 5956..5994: 36.1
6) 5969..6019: 36.4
